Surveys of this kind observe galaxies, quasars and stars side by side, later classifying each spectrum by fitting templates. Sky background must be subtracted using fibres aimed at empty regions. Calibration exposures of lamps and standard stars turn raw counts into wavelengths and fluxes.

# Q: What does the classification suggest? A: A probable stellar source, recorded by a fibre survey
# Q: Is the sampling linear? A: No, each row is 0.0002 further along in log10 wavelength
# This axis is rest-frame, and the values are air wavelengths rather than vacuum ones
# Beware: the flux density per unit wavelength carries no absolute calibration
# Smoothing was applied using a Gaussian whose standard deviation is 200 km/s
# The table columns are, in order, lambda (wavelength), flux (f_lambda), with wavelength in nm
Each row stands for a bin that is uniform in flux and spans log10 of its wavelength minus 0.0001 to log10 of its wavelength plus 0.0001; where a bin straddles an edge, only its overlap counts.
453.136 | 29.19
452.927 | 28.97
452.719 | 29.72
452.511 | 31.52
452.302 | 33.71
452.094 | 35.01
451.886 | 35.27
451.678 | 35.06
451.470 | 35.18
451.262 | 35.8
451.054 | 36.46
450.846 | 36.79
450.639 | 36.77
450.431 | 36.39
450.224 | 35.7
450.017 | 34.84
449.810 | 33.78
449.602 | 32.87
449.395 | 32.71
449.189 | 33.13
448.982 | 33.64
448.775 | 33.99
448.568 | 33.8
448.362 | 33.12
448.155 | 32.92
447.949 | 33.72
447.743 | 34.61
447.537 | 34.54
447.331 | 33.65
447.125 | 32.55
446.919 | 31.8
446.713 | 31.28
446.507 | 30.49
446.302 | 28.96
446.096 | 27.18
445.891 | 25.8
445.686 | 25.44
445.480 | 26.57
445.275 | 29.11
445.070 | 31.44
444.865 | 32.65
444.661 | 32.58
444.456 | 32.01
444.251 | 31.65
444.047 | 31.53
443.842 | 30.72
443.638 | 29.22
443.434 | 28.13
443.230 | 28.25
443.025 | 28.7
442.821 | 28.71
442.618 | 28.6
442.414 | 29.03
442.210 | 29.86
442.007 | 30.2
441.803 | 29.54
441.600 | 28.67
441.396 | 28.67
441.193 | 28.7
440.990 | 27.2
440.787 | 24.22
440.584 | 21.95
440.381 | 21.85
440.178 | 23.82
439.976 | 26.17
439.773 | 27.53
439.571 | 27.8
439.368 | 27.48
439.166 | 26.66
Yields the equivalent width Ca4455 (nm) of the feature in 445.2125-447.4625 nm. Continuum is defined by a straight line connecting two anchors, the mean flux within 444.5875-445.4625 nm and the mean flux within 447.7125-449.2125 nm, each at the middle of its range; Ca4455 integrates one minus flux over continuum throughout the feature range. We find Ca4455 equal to 0.181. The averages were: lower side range 31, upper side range 33.6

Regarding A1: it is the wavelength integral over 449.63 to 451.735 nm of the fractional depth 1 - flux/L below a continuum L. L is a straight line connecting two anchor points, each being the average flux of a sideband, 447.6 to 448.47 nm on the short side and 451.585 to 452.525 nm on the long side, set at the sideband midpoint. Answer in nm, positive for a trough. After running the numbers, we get -0.09 nm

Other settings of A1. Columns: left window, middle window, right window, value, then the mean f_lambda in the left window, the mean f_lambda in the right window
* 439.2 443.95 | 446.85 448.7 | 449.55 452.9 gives -0.079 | 27.6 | 34.6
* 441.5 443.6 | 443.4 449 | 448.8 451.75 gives 0.105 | 29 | 34.9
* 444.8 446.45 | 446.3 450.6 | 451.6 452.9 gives -0.430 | 28.4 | 33.1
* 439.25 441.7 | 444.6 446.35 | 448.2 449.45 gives 0.098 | 26.2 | 33.4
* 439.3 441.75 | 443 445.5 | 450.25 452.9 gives -0.112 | 26.2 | 34.7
